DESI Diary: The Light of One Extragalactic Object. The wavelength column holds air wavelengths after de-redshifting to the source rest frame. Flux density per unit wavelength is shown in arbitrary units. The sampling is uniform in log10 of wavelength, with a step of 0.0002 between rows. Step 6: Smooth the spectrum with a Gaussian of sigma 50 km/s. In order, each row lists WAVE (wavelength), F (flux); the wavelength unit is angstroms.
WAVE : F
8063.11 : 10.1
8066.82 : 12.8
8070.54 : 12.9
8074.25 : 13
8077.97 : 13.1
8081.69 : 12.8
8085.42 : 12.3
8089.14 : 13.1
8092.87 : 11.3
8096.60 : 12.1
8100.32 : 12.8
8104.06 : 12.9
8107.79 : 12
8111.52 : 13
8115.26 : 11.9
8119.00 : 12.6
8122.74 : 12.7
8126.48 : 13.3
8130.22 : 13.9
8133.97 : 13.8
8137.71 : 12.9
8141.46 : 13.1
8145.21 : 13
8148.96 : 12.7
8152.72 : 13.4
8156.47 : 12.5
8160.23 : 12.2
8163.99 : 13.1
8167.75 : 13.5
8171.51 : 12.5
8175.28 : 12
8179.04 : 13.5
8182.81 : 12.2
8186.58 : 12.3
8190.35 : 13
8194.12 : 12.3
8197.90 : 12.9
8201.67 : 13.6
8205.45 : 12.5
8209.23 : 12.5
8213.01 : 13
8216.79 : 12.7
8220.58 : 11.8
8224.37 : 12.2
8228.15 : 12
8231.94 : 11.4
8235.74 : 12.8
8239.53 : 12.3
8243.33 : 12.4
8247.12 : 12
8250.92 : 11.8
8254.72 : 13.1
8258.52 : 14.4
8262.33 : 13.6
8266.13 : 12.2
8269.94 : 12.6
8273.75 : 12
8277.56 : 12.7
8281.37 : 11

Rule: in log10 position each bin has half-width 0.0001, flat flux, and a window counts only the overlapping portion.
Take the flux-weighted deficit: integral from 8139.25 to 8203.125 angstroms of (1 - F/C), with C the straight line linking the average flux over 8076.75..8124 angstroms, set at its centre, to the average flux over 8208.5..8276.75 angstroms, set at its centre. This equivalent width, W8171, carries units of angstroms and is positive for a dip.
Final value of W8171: -1.6 angstroms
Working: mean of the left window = 12.5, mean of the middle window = 12.8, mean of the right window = 12.5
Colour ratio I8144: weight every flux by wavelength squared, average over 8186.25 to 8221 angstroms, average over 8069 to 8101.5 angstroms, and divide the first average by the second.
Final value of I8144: 1.0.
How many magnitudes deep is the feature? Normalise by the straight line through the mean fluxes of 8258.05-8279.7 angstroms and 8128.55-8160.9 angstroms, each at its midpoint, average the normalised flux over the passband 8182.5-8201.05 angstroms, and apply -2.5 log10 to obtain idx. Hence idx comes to 0.028 mag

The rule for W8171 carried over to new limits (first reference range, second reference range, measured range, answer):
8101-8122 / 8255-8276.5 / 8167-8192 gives 0.1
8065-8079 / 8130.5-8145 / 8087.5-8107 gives 1.0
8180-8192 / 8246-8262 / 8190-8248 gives 1.3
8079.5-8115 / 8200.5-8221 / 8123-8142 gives -1.3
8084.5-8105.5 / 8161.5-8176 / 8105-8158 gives -1.3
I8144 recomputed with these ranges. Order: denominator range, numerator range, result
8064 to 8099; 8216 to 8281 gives 1.03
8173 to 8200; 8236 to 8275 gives 1.02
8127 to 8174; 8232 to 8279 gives 0.99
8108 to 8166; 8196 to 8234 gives 0.98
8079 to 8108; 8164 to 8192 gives 1.04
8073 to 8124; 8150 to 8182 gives 1.04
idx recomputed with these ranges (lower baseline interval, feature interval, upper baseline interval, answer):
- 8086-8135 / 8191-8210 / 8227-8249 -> -0.04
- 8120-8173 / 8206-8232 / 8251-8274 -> 0.06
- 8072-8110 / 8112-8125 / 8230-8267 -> 0.01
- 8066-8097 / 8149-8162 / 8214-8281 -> -0.01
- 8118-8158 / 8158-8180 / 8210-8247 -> 0.00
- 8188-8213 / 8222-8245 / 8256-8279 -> 0.06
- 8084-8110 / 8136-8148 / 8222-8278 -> -0.05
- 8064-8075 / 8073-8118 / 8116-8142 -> 0.03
